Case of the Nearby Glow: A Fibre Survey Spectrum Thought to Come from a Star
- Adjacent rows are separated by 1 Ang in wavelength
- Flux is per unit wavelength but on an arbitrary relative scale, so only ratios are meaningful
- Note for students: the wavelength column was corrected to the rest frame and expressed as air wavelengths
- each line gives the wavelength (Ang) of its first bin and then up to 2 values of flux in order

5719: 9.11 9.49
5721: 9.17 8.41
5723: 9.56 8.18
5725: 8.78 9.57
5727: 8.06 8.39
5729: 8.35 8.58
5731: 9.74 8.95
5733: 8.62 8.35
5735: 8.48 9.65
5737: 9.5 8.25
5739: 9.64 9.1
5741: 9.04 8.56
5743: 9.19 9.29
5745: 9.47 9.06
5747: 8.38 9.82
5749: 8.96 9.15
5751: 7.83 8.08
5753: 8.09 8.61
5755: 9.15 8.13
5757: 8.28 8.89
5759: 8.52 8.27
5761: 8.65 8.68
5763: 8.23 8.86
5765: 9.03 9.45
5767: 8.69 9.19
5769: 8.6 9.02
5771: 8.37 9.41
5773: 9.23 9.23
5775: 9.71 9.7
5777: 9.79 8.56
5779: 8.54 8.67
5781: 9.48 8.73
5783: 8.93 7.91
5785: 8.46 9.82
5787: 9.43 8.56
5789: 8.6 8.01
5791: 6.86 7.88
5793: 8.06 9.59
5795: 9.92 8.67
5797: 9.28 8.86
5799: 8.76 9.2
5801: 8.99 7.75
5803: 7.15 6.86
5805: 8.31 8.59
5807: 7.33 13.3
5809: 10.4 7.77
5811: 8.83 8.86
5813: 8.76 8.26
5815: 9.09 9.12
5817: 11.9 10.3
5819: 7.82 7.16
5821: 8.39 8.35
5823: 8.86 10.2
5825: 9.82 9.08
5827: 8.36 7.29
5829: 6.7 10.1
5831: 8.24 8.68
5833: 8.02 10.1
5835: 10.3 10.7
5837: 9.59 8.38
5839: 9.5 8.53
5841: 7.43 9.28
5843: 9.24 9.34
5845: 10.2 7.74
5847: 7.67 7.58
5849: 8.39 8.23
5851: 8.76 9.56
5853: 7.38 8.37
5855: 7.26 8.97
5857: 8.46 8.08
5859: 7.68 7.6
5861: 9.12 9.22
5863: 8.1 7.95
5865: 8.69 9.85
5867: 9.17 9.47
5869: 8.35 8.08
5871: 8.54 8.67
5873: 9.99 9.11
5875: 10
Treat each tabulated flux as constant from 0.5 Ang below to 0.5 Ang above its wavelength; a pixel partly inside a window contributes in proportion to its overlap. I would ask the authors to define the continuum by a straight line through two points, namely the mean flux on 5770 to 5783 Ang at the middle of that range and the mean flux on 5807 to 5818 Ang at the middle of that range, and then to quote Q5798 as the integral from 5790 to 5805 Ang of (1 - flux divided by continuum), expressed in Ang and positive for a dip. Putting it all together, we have 1.6 Ang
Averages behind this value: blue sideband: 9.11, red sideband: 9.55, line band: 8.4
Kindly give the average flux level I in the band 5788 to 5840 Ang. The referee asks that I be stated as 8.84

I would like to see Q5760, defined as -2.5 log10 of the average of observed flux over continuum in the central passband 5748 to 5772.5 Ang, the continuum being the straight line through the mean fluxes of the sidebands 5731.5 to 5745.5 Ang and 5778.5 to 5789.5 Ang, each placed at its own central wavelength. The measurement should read 0.03 mag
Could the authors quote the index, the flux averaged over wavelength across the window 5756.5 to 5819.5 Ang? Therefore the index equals 8.86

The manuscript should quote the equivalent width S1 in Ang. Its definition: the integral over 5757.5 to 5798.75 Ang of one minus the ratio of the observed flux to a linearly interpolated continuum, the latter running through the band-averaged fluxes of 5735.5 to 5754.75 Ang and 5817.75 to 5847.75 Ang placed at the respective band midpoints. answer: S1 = 0.3 Ang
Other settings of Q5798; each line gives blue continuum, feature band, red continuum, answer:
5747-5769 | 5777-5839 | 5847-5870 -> -2.02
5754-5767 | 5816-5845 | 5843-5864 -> -1.87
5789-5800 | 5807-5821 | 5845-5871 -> -1.12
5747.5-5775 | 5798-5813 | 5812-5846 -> 0.31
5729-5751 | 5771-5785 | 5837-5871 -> -0.28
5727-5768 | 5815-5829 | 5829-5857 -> -0.21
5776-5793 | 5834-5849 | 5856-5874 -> -0.55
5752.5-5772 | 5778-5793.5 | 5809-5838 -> 0.46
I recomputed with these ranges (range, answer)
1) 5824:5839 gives 9.01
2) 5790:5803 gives 8.57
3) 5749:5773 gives 8.68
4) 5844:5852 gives 8.5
